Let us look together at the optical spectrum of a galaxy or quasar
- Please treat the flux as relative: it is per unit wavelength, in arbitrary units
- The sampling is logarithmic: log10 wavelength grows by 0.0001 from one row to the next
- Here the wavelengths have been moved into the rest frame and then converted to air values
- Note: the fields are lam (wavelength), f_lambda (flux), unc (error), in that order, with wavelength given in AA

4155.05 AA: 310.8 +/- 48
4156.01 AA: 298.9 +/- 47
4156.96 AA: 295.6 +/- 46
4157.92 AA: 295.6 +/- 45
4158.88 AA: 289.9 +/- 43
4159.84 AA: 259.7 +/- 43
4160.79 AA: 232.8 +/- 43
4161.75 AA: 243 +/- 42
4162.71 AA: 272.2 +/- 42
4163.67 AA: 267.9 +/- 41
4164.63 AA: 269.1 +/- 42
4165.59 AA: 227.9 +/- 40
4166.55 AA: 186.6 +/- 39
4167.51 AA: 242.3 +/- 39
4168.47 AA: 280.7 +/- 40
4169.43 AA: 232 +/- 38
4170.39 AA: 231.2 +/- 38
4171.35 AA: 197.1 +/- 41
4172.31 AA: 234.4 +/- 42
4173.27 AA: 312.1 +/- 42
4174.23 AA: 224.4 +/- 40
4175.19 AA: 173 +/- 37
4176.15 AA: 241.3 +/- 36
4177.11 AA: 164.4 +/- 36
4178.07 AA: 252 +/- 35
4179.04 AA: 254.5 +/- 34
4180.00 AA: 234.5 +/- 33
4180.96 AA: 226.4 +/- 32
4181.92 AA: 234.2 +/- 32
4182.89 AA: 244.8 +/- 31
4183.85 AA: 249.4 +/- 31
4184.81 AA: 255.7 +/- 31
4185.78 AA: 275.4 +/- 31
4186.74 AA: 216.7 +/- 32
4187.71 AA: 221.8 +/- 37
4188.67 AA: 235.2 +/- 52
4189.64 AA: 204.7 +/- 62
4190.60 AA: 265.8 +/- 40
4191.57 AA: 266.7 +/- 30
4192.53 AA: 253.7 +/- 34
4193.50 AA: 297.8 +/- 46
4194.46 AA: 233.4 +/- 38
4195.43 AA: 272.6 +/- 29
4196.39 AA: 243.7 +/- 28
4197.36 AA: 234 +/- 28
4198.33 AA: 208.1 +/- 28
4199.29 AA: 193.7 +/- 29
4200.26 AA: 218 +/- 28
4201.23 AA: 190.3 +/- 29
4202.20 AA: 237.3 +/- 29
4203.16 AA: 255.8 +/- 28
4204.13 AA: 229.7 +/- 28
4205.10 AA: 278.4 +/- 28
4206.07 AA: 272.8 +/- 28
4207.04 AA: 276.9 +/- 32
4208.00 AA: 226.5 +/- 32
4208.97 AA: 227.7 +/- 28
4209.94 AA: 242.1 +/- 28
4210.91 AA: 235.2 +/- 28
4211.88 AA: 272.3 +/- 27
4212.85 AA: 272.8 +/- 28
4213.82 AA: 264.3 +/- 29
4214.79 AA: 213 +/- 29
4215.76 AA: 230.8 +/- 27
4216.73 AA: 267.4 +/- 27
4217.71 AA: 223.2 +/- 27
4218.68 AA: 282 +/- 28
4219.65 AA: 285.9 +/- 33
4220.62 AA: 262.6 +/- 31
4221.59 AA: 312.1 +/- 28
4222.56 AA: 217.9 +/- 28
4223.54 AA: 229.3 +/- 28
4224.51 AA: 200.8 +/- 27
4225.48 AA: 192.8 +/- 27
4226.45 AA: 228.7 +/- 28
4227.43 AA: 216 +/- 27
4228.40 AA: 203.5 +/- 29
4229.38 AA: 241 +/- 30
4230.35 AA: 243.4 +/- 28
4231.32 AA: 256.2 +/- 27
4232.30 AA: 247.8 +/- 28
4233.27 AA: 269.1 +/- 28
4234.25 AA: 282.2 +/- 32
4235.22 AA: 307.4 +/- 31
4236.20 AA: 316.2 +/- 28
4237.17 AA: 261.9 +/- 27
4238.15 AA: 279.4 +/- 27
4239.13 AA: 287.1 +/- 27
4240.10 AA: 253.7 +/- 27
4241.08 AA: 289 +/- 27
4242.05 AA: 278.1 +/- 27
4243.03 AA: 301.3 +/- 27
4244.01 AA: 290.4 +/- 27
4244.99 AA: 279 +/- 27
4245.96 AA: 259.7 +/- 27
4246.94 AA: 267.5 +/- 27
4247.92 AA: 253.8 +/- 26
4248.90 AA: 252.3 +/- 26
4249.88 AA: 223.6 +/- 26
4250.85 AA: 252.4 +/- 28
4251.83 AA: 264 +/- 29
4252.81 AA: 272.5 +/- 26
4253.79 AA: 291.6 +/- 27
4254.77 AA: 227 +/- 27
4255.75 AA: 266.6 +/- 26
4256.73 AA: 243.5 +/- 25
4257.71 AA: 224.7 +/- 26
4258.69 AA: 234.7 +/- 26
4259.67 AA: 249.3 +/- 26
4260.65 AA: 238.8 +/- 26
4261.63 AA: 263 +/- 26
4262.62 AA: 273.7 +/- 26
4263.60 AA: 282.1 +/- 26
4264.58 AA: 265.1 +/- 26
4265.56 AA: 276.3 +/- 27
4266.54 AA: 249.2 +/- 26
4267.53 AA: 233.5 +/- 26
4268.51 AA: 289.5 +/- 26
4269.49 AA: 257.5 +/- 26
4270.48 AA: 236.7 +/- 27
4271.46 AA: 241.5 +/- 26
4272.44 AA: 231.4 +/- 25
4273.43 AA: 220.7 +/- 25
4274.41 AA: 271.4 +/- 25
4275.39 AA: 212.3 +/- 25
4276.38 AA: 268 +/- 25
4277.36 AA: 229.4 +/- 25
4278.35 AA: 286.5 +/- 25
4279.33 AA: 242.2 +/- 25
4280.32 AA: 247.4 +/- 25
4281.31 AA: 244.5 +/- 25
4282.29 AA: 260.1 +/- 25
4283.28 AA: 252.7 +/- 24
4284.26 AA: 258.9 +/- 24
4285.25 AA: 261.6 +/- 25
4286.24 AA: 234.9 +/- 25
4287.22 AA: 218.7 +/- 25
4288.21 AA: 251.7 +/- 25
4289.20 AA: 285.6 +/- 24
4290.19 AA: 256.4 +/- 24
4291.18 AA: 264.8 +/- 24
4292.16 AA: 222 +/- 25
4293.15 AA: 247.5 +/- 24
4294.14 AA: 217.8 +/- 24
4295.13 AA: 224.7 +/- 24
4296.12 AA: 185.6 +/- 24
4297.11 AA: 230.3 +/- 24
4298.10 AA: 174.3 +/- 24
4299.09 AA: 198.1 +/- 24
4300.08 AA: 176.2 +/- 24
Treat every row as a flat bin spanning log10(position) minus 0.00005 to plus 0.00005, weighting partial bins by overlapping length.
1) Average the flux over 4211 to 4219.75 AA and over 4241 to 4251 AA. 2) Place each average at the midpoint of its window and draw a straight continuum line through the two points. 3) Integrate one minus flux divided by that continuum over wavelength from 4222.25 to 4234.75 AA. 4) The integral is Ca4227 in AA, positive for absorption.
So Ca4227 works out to 1.3 AA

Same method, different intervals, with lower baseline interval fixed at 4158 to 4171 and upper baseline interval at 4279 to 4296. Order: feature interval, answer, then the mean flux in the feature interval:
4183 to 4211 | 0.7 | 242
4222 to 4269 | -1.9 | 257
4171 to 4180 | 0.7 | 229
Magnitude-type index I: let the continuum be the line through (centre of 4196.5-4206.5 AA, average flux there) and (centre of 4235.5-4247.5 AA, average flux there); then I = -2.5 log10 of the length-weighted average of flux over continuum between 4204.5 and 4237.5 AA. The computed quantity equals 0.01 mag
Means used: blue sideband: 232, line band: 252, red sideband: 281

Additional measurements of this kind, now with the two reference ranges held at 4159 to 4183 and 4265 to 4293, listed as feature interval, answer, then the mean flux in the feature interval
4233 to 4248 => -0.143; 281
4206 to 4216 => -0.024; 248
